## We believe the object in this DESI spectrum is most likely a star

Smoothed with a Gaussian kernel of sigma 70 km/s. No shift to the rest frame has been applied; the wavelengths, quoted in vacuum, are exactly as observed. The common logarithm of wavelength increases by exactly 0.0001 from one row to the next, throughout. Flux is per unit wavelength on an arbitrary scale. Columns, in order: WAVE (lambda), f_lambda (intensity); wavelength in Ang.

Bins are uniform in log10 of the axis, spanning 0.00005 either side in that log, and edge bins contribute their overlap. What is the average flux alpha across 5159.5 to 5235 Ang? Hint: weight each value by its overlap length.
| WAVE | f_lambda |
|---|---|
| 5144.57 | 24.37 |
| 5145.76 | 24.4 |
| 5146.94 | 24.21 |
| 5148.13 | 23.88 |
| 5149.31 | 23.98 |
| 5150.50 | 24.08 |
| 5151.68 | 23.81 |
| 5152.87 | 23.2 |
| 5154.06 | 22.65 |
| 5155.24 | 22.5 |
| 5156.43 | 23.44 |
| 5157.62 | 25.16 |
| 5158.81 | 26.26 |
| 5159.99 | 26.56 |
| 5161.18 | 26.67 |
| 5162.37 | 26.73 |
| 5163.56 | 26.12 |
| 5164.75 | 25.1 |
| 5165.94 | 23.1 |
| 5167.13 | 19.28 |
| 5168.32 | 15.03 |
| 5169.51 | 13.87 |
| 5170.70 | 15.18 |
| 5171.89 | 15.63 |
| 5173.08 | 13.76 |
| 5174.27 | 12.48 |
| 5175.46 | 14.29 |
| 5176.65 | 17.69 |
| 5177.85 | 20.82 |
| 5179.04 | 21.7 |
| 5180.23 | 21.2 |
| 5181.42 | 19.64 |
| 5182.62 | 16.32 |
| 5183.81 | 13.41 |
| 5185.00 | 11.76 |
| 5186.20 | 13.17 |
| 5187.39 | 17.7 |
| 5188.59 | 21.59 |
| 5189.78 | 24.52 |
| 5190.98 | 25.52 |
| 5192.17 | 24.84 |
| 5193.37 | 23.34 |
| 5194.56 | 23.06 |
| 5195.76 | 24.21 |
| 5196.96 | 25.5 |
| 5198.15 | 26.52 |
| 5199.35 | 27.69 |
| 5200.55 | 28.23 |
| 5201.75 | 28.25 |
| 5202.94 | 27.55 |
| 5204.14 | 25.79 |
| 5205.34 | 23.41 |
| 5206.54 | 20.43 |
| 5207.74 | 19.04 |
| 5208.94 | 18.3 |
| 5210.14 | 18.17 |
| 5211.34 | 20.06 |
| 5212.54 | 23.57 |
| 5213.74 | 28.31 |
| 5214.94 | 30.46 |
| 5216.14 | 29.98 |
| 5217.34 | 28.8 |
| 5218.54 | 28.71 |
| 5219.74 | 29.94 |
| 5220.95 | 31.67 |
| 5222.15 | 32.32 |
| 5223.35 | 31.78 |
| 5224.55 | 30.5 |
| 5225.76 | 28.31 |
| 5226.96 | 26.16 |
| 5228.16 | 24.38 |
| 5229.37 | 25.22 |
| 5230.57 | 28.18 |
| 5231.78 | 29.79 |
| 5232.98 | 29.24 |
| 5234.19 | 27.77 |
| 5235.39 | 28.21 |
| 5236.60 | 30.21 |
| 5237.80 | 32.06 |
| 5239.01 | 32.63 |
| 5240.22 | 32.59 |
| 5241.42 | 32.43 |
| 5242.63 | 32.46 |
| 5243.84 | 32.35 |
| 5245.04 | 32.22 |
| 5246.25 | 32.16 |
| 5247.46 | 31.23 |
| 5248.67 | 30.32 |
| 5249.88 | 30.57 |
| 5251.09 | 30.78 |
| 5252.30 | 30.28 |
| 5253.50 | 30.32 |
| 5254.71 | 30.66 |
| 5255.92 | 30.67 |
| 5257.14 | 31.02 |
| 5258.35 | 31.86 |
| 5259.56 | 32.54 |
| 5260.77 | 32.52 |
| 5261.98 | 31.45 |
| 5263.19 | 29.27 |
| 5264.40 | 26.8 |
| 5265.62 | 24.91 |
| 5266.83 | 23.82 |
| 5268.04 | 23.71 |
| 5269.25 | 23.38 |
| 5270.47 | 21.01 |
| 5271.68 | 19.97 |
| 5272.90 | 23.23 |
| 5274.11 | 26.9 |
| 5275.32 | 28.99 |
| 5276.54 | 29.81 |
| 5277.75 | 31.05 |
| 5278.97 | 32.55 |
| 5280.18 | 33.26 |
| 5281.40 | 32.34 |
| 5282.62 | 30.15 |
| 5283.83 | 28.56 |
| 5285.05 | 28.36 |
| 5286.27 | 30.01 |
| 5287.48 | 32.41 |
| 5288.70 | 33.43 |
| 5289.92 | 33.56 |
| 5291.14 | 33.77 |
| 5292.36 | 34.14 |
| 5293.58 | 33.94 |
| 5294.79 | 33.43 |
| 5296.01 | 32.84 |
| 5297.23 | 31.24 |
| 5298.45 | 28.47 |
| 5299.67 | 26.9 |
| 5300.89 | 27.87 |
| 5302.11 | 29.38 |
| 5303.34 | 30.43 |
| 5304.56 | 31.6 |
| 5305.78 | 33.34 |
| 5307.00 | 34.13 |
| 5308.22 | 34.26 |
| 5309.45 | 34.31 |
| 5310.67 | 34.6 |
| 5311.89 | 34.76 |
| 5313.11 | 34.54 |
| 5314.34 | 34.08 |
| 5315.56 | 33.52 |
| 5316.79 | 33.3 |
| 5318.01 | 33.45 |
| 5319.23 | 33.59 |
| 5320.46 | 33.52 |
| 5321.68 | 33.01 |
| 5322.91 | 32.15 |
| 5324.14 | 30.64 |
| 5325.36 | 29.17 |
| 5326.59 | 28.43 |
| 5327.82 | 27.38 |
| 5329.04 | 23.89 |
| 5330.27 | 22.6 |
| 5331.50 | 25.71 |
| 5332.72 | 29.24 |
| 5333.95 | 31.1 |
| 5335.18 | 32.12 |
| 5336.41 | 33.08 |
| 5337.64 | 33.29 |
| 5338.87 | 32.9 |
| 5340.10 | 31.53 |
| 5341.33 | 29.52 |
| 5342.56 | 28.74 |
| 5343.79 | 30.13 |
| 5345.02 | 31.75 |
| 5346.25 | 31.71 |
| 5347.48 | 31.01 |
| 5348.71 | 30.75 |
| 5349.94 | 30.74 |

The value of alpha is 23.3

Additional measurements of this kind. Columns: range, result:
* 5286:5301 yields 31.9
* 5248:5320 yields 30.6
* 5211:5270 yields 29.4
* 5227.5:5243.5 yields 29.7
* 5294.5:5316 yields 32.2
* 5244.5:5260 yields 31.1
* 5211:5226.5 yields 28.9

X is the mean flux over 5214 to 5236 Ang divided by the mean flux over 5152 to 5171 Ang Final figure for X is 1.28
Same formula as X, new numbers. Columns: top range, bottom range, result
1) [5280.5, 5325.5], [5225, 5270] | 1.09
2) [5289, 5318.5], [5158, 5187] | 1.71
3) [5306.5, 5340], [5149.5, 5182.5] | 1.51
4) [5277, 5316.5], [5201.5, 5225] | 1.22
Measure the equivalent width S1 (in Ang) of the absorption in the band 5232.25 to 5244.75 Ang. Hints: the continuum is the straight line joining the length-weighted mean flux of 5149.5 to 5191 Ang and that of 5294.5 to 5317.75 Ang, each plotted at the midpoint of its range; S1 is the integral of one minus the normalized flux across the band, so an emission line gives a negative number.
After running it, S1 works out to -2.25 Ang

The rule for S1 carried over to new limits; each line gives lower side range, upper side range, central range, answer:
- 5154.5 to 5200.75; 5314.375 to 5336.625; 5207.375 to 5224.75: -2.47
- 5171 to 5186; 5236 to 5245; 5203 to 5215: 0.76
